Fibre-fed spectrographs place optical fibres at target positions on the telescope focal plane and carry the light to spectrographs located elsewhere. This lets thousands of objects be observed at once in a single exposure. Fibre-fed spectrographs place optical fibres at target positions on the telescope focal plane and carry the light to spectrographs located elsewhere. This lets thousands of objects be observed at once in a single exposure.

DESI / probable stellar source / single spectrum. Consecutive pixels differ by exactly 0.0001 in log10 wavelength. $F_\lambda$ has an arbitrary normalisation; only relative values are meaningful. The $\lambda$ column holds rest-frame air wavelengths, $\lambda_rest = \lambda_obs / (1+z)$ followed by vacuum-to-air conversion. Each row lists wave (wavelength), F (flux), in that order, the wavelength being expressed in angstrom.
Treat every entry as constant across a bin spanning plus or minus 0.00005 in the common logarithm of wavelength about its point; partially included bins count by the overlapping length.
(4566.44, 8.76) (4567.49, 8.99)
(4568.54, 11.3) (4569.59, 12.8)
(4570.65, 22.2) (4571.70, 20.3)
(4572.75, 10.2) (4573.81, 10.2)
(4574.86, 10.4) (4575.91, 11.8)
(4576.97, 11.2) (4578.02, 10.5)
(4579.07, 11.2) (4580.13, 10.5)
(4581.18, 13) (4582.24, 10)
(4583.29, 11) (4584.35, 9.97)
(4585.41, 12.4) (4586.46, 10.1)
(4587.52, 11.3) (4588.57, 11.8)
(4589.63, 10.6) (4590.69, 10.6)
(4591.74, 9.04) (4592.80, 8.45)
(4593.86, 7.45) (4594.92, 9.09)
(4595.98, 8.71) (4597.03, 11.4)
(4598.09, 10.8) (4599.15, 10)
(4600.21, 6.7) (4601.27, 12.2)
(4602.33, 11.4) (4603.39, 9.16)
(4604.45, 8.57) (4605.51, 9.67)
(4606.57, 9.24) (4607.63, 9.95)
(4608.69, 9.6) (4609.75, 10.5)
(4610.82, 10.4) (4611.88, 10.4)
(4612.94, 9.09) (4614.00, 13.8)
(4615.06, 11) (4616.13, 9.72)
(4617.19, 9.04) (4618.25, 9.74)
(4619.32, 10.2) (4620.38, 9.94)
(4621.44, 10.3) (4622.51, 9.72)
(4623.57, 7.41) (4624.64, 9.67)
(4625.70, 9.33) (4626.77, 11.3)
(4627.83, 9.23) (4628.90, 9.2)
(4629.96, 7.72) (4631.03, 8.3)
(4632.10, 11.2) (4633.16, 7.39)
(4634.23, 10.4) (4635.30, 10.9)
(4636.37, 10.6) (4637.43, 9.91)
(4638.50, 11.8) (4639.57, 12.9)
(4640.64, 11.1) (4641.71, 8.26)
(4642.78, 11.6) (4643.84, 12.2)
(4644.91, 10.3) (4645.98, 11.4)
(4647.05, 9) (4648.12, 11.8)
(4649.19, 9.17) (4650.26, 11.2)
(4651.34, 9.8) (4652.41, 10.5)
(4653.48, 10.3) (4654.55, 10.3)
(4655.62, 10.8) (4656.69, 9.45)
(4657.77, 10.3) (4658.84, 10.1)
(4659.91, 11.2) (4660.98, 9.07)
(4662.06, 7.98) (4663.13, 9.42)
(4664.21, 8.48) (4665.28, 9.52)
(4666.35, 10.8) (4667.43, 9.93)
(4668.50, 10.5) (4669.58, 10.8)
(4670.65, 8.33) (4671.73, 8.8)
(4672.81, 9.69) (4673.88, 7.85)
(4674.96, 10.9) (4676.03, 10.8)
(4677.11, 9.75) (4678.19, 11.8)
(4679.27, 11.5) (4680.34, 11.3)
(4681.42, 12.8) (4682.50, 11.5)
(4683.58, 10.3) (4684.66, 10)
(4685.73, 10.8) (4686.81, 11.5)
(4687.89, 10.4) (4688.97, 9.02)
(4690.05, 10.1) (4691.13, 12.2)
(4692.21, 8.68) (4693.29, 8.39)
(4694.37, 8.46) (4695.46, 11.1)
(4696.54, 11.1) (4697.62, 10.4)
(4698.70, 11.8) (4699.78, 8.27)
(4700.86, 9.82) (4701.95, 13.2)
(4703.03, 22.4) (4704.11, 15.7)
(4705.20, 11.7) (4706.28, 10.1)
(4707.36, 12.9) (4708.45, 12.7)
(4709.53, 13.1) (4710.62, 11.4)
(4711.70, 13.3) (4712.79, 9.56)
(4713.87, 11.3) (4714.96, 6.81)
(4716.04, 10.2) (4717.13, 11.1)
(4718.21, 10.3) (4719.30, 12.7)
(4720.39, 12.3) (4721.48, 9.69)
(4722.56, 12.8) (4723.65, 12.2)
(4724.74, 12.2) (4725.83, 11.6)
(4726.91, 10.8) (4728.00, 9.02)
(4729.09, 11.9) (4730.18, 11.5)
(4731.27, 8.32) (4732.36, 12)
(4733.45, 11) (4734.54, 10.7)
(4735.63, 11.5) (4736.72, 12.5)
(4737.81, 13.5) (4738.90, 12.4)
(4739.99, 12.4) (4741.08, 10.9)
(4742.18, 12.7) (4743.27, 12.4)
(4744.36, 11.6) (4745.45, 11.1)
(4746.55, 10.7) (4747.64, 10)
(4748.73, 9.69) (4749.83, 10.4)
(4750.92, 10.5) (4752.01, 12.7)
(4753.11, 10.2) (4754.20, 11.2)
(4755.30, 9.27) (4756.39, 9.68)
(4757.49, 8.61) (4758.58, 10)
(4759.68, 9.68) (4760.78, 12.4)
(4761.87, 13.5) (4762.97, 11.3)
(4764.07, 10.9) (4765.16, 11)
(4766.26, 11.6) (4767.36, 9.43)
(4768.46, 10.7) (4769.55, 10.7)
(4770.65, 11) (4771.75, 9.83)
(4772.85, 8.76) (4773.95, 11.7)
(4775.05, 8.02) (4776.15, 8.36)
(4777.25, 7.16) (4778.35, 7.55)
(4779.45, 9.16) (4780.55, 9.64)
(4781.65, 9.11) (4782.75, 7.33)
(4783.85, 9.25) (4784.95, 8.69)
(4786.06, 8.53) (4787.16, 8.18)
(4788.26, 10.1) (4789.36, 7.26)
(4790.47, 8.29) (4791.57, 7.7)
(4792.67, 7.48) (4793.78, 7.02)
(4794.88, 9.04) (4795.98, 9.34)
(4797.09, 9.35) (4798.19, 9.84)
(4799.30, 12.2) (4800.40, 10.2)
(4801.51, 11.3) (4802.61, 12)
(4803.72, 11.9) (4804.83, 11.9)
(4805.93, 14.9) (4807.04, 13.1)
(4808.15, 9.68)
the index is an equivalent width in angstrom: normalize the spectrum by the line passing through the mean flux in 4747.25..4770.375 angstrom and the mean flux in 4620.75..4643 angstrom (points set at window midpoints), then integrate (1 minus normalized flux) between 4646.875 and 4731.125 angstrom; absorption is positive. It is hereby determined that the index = -4.4 angstrom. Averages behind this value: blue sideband 9.89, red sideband 10.7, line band 10.8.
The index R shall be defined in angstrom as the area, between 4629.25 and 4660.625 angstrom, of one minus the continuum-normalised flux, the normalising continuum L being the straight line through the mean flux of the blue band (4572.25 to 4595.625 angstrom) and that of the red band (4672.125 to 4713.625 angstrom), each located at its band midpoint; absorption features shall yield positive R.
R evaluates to 1.6 angstrom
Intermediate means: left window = 10.5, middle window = 10.3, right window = 11.2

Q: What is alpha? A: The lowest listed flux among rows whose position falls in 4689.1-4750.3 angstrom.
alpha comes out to 6.81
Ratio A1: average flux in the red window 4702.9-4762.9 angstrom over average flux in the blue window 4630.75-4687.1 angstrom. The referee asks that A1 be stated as 1.1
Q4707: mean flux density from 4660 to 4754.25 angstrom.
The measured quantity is 11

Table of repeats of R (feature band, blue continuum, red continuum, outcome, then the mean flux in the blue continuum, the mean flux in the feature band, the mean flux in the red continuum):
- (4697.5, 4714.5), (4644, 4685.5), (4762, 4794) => -4.3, 10.2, 12.4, 9.24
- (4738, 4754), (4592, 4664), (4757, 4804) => -2.6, 9.97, 11.3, 9.64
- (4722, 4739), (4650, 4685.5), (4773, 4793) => -4.0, 10.2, 11.5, 8.55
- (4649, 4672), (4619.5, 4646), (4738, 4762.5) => 0.9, 10.1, 9.87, 11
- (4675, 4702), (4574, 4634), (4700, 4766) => 1.0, 10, 10.6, 11.4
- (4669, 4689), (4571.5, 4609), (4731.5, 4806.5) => -0.2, 10.4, 10.4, 10.3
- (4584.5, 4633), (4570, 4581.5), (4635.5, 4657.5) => 7.9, 12.9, 9.88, 10.6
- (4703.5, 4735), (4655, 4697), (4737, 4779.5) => -3.0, 10.1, 11.4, 10.6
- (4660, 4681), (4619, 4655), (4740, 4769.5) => 0.9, 10.1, 9.9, 10.9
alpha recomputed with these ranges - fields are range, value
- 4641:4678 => 7.85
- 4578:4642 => 6.7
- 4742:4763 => 8.61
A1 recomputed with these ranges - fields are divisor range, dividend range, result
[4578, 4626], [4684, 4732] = 1.11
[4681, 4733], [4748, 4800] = 0.86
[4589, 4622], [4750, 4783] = 1.02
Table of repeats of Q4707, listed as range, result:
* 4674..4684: 11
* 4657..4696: 10.1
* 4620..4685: 10.1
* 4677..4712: 11.4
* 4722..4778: 10.8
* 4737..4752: 11.5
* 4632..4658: 10.5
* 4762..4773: 10.7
